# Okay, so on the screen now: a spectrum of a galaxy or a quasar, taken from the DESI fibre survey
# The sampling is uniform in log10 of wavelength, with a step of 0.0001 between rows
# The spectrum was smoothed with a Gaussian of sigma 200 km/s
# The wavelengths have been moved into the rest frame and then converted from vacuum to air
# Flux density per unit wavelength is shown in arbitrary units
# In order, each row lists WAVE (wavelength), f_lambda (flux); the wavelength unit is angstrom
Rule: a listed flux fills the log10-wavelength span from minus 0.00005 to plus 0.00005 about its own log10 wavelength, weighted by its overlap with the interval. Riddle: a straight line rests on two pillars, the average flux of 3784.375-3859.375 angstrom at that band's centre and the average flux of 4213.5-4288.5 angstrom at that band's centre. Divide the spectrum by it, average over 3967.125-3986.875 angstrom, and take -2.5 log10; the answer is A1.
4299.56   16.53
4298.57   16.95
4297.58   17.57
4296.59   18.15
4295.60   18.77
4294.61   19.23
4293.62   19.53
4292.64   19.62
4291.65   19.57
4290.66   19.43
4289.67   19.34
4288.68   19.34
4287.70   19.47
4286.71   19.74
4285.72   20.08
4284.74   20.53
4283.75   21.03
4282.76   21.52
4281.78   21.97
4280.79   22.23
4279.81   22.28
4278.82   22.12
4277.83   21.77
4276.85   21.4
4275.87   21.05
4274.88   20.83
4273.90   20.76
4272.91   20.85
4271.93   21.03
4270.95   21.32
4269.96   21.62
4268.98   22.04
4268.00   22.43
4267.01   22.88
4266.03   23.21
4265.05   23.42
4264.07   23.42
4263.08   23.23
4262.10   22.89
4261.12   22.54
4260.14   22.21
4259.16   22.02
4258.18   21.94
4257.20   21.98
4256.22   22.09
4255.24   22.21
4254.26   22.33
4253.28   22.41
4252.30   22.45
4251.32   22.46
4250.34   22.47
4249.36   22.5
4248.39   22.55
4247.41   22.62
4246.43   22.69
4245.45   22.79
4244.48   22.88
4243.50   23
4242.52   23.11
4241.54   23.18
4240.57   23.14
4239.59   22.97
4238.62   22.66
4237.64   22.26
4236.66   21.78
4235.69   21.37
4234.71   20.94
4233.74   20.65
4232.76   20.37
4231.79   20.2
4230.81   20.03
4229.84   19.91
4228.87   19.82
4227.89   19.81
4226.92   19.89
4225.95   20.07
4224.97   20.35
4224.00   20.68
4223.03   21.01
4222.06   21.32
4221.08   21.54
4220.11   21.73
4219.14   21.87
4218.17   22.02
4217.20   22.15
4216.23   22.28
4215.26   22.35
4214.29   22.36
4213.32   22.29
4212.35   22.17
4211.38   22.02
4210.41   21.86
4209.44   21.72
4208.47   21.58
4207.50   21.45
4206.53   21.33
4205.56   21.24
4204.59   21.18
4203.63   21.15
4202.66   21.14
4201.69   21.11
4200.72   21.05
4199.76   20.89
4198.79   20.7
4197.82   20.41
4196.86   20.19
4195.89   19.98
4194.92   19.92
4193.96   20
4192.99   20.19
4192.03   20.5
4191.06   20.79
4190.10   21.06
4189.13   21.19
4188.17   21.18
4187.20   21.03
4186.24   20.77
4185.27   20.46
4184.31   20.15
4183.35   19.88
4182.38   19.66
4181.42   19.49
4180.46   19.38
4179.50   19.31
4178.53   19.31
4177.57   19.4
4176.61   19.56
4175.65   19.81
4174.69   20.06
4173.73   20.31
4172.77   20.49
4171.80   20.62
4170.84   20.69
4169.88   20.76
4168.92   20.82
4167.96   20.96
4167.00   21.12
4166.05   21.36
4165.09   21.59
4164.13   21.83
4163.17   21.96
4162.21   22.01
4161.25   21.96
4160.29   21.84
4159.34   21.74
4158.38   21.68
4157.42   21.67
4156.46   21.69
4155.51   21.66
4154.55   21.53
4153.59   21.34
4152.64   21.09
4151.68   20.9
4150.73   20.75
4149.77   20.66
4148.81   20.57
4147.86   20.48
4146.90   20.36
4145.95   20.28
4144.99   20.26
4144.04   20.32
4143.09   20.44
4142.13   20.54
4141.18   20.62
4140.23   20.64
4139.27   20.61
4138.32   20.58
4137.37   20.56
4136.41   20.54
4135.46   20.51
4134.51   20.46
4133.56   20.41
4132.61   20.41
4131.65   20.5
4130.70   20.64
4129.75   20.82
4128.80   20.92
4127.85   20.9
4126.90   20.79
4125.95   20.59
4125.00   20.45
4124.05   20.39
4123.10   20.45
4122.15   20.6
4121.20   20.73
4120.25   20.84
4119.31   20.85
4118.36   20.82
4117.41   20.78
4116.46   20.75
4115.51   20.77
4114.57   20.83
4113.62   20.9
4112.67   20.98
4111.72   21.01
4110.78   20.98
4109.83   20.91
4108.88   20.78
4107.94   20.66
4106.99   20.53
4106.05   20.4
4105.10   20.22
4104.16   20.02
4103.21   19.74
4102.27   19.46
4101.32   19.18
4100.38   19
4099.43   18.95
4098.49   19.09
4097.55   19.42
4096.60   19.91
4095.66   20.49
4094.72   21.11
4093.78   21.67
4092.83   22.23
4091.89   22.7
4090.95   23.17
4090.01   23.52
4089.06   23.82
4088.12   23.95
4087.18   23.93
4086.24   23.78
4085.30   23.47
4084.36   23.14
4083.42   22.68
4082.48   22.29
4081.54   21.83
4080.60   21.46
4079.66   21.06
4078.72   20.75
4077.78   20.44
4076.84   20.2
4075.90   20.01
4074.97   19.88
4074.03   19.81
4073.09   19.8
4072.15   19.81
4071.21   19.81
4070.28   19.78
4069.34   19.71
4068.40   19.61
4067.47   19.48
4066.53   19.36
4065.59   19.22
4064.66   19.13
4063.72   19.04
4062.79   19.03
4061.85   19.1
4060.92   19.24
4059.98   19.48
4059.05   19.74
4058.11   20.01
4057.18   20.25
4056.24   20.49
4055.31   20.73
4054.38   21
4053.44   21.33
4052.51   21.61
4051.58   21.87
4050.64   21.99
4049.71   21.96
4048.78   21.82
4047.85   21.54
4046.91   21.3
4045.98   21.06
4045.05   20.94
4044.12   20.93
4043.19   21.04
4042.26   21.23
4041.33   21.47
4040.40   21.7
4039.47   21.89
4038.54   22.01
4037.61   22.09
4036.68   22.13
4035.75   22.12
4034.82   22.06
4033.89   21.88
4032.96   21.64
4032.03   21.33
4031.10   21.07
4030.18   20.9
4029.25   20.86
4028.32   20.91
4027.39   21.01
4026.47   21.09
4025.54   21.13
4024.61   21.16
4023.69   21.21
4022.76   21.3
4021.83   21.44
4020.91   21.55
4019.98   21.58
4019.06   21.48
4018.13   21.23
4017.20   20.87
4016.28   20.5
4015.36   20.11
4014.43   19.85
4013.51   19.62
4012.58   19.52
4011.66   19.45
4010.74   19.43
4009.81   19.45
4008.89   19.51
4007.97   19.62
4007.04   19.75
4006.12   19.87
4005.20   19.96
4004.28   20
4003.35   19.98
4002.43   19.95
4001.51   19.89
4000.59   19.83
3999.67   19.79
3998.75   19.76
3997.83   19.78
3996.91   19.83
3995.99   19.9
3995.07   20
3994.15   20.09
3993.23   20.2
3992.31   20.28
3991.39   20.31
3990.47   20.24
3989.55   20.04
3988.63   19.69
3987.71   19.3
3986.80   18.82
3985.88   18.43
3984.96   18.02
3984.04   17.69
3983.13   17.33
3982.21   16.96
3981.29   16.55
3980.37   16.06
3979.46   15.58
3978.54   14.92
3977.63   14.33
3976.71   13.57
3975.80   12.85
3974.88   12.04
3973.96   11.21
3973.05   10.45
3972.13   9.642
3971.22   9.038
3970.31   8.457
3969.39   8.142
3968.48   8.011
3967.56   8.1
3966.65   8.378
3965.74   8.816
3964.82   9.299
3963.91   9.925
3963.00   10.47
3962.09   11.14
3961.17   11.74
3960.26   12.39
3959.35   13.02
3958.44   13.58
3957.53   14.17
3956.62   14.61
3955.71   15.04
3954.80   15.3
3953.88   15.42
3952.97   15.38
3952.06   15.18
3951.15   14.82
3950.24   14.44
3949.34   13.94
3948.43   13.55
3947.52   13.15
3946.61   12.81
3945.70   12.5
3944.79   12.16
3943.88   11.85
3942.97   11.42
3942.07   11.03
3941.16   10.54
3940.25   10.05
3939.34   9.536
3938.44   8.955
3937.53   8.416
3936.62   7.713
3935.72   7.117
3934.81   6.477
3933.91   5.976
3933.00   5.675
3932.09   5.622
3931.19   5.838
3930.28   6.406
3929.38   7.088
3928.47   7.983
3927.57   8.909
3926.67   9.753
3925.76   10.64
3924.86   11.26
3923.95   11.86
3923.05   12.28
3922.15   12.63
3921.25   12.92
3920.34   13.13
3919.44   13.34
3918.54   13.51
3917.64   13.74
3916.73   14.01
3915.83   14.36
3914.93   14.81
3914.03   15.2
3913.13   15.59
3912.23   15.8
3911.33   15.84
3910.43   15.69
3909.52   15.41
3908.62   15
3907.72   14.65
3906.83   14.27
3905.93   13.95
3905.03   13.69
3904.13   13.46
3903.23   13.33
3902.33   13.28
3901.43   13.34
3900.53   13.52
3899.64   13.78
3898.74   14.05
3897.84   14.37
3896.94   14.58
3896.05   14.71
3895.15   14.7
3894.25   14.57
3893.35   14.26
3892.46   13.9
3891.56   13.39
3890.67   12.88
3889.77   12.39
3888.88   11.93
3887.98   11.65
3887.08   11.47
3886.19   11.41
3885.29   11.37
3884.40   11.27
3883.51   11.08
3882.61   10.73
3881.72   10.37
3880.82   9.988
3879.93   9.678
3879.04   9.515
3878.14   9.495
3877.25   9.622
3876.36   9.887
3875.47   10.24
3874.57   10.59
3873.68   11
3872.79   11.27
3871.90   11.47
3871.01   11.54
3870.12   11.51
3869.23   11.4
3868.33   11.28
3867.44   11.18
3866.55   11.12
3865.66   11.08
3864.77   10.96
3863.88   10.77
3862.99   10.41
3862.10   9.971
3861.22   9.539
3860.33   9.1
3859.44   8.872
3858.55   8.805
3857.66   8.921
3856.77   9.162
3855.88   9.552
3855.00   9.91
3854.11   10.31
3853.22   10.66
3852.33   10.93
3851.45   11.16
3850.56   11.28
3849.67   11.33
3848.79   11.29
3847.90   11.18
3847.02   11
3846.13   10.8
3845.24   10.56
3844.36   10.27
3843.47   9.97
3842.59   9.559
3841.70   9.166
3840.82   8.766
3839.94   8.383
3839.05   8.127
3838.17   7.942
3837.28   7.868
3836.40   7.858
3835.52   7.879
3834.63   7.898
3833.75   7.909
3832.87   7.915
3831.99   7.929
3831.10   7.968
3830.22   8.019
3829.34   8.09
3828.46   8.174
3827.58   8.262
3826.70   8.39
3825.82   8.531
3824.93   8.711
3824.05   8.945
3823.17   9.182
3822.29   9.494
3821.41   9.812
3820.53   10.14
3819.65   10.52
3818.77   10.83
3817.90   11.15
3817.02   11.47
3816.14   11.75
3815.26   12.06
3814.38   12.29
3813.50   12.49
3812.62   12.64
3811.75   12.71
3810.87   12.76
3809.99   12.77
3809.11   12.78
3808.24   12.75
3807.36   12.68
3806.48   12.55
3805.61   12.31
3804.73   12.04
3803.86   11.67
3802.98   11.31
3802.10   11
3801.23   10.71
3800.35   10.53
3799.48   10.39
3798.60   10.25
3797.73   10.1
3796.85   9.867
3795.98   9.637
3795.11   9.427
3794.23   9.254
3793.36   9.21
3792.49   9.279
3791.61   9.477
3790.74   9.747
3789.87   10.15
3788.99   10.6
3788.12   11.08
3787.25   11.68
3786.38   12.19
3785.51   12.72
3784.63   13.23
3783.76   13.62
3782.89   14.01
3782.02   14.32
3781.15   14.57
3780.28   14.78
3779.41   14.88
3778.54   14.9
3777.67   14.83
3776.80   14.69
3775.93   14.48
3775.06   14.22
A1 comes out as 0.083 mag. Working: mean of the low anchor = 10.2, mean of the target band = 13.4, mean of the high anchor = 21.7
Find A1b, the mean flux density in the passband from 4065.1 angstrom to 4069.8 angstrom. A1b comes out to 19.5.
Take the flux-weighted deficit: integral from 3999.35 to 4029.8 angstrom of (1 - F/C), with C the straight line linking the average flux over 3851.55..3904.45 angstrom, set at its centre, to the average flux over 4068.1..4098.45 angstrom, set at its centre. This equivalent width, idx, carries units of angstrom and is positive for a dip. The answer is -3.9 angstrom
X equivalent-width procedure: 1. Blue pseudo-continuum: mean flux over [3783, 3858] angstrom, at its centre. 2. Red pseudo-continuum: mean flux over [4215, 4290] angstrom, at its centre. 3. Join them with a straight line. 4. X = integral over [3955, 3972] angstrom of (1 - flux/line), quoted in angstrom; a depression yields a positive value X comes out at 3.9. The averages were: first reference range 10.3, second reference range 21.7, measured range 10.8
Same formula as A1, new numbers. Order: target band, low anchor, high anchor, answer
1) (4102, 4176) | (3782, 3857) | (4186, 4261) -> -0.09 mag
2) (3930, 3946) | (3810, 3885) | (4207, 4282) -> 0.41 mag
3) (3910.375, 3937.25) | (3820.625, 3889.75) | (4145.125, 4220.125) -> 0.11 mag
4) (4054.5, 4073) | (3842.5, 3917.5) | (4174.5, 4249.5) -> -0.16 mag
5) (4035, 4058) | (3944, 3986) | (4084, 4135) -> -0.22 mag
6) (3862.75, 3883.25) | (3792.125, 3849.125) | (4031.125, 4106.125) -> 0.16 mag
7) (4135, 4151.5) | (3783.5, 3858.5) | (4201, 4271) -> -0.07 mag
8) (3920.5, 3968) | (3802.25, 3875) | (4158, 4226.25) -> 0.23 mag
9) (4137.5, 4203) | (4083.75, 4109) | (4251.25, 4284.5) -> 0.05 mag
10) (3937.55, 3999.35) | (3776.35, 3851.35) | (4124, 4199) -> 0.08 mag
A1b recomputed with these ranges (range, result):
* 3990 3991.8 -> 20.2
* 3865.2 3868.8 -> 11.1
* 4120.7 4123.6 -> 20.6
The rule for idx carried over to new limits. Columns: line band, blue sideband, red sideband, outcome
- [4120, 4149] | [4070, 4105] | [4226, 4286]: 1.1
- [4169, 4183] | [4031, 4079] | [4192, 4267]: 0.9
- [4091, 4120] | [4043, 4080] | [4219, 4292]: 0.1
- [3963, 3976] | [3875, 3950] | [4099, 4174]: 4.2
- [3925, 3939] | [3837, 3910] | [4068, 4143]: 6.3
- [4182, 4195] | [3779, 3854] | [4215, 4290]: -0.3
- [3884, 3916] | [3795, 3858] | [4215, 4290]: -4.3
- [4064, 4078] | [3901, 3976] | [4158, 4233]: -2.8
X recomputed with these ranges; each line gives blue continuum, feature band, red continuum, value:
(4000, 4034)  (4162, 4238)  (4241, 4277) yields 3.53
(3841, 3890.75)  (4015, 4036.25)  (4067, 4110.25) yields -3.81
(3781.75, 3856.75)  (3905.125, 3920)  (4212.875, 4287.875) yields -2.10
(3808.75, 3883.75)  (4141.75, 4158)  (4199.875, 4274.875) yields -1.41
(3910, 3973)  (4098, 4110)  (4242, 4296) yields -2.50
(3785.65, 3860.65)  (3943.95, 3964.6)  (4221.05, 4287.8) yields 0.52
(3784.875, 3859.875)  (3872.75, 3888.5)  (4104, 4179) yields 2.01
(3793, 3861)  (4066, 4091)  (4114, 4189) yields -4.08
